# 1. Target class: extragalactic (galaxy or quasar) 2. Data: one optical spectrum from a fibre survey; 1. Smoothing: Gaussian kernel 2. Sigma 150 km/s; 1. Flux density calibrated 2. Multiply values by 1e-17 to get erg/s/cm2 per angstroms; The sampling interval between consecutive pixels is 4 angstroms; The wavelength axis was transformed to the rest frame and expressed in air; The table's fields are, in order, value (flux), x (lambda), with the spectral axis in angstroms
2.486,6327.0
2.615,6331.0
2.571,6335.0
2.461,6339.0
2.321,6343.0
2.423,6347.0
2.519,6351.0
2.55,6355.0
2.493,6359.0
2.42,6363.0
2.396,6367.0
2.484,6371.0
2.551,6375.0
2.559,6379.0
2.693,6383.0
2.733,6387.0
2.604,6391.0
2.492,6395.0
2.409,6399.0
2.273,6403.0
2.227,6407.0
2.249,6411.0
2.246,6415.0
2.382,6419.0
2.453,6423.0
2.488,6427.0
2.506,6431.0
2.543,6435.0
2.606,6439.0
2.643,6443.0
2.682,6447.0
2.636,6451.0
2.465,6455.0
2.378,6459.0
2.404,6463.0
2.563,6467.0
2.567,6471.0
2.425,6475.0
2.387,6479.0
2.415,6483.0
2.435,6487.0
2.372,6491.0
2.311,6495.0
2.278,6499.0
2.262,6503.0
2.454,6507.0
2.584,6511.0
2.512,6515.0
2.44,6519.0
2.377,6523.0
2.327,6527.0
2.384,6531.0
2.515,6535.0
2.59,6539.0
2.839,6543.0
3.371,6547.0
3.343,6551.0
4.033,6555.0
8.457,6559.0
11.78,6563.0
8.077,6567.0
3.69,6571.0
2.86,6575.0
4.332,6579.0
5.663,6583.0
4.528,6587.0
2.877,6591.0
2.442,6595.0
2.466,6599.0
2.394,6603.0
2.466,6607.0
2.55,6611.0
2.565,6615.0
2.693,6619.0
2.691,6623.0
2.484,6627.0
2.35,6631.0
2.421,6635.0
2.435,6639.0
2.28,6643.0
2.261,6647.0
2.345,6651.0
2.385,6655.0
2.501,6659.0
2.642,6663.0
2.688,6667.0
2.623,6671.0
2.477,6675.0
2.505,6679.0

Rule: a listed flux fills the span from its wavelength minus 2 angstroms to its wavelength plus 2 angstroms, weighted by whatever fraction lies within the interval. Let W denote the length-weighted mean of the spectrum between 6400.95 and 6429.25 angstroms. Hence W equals 2.33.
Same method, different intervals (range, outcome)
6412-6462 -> 2.5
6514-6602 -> 3.99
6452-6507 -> 2.41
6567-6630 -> 3.26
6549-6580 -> 5.87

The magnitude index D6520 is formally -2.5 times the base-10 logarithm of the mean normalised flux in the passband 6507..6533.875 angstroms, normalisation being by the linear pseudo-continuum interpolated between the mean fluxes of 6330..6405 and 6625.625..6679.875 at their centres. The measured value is 0.02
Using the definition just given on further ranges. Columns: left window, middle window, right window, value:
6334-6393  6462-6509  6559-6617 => 0.41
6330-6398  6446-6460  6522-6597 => 0.29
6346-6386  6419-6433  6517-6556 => 0.06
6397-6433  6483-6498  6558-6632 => 0.28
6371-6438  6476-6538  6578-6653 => 0.10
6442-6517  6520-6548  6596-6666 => -0.06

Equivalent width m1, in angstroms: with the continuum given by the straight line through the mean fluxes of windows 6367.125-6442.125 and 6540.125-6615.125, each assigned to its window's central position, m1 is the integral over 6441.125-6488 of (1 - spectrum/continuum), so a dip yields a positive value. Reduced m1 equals 8.88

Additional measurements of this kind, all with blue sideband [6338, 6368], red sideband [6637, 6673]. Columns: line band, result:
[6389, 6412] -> 0.7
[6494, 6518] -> 0.5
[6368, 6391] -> -1.4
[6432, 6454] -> -1.4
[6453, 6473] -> -0.2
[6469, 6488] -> 0.1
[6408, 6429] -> 0.8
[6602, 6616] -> -0.2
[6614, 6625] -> -0.9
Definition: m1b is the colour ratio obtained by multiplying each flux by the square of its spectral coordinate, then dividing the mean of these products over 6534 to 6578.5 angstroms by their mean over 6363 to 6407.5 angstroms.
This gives 2.07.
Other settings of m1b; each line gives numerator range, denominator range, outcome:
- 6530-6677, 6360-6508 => 1.45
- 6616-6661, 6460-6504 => 1.07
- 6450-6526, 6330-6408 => 1.01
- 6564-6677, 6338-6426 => 1.35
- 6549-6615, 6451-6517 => 1.88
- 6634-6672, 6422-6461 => 1.03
